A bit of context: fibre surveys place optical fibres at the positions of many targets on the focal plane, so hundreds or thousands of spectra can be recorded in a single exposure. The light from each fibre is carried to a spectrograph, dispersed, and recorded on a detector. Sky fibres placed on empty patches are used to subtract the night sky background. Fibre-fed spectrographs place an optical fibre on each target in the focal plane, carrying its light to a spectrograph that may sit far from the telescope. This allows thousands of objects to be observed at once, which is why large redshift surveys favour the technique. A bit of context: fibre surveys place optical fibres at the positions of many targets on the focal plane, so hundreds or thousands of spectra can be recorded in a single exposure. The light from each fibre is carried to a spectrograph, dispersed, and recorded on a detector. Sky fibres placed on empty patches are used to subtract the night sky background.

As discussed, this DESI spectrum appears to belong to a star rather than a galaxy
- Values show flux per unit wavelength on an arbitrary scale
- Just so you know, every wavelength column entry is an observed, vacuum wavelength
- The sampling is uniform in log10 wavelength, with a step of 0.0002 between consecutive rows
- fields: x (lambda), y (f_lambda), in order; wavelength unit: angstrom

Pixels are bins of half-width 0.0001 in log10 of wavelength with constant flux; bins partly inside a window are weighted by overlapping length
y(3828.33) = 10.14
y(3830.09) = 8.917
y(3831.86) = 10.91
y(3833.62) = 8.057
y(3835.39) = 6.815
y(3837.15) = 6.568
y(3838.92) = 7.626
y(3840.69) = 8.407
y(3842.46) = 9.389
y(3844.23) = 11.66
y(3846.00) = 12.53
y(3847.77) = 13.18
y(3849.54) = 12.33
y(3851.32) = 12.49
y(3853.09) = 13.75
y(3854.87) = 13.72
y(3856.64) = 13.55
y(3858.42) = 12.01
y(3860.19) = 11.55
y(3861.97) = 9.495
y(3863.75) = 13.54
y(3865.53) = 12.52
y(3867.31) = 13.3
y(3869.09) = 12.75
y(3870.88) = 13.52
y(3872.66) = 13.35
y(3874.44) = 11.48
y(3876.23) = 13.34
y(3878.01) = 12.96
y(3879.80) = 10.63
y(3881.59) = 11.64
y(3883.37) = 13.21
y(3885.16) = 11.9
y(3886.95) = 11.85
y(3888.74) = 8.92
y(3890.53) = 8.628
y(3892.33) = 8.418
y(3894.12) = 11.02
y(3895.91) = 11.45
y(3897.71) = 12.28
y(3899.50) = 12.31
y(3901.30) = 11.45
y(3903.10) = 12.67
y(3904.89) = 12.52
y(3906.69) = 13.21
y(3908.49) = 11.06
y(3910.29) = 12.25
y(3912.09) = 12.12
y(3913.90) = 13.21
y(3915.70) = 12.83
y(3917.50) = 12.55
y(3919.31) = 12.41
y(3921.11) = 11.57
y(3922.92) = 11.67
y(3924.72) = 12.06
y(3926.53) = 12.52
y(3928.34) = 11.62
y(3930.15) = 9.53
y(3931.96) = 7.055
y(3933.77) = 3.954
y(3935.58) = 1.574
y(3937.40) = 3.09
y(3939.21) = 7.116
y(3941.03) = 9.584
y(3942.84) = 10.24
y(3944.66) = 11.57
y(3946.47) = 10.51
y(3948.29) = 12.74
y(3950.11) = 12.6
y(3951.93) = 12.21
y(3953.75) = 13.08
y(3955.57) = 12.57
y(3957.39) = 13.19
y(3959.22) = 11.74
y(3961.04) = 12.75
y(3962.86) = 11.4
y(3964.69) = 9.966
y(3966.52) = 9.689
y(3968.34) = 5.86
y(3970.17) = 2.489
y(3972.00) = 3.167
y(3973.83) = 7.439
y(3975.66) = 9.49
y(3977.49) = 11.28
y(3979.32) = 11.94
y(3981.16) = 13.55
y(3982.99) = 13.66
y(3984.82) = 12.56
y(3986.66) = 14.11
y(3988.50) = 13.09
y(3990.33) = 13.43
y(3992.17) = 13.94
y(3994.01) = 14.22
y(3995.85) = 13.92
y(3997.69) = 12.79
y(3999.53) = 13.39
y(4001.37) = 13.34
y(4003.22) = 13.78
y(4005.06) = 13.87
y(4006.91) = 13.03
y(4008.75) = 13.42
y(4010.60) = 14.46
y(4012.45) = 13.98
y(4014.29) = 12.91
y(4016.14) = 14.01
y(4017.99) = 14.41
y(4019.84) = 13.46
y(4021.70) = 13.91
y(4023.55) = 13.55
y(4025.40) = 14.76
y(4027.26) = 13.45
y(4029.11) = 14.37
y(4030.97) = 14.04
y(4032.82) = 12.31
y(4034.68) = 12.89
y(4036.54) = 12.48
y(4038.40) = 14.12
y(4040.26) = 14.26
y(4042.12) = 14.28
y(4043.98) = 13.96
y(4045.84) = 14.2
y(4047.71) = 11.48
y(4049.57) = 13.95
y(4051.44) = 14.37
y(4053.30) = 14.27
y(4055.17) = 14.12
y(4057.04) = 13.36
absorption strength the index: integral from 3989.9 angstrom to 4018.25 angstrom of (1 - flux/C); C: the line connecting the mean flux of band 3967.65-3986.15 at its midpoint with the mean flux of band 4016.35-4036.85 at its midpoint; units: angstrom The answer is -5.0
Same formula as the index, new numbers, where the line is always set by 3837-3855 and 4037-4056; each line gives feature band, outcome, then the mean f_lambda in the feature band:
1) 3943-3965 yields 1.0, 12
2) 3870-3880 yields -1.0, 12.7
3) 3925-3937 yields 4.4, 7.73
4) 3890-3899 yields 1.0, 10.5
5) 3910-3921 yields -0.4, 12.5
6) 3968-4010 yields 4.4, 11.7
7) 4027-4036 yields 0.2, 13.4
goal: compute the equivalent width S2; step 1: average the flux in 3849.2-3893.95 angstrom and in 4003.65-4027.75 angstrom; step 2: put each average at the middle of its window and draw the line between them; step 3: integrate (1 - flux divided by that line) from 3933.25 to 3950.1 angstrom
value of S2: 6.18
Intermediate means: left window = 12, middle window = 8.17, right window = 13.8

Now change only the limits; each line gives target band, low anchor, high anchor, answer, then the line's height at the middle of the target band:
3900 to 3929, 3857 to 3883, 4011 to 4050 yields 1.06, 12.7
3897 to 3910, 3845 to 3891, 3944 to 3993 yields -0.39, 11.9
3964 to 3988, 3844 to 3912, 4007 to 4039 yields 6.33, 13.1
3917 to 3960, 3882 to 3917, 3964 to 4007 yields 4.78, 11.5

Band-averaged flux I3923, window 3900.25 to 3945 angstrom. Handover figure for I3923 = 10.4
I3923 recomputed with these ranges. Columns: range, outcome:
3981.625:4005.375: 13.5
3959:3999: 11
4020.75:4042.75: 13.7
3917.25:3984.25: 9.97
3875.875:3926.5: 11.8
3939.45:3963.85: 11.7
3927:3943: 7.08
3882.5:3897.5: 10.7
